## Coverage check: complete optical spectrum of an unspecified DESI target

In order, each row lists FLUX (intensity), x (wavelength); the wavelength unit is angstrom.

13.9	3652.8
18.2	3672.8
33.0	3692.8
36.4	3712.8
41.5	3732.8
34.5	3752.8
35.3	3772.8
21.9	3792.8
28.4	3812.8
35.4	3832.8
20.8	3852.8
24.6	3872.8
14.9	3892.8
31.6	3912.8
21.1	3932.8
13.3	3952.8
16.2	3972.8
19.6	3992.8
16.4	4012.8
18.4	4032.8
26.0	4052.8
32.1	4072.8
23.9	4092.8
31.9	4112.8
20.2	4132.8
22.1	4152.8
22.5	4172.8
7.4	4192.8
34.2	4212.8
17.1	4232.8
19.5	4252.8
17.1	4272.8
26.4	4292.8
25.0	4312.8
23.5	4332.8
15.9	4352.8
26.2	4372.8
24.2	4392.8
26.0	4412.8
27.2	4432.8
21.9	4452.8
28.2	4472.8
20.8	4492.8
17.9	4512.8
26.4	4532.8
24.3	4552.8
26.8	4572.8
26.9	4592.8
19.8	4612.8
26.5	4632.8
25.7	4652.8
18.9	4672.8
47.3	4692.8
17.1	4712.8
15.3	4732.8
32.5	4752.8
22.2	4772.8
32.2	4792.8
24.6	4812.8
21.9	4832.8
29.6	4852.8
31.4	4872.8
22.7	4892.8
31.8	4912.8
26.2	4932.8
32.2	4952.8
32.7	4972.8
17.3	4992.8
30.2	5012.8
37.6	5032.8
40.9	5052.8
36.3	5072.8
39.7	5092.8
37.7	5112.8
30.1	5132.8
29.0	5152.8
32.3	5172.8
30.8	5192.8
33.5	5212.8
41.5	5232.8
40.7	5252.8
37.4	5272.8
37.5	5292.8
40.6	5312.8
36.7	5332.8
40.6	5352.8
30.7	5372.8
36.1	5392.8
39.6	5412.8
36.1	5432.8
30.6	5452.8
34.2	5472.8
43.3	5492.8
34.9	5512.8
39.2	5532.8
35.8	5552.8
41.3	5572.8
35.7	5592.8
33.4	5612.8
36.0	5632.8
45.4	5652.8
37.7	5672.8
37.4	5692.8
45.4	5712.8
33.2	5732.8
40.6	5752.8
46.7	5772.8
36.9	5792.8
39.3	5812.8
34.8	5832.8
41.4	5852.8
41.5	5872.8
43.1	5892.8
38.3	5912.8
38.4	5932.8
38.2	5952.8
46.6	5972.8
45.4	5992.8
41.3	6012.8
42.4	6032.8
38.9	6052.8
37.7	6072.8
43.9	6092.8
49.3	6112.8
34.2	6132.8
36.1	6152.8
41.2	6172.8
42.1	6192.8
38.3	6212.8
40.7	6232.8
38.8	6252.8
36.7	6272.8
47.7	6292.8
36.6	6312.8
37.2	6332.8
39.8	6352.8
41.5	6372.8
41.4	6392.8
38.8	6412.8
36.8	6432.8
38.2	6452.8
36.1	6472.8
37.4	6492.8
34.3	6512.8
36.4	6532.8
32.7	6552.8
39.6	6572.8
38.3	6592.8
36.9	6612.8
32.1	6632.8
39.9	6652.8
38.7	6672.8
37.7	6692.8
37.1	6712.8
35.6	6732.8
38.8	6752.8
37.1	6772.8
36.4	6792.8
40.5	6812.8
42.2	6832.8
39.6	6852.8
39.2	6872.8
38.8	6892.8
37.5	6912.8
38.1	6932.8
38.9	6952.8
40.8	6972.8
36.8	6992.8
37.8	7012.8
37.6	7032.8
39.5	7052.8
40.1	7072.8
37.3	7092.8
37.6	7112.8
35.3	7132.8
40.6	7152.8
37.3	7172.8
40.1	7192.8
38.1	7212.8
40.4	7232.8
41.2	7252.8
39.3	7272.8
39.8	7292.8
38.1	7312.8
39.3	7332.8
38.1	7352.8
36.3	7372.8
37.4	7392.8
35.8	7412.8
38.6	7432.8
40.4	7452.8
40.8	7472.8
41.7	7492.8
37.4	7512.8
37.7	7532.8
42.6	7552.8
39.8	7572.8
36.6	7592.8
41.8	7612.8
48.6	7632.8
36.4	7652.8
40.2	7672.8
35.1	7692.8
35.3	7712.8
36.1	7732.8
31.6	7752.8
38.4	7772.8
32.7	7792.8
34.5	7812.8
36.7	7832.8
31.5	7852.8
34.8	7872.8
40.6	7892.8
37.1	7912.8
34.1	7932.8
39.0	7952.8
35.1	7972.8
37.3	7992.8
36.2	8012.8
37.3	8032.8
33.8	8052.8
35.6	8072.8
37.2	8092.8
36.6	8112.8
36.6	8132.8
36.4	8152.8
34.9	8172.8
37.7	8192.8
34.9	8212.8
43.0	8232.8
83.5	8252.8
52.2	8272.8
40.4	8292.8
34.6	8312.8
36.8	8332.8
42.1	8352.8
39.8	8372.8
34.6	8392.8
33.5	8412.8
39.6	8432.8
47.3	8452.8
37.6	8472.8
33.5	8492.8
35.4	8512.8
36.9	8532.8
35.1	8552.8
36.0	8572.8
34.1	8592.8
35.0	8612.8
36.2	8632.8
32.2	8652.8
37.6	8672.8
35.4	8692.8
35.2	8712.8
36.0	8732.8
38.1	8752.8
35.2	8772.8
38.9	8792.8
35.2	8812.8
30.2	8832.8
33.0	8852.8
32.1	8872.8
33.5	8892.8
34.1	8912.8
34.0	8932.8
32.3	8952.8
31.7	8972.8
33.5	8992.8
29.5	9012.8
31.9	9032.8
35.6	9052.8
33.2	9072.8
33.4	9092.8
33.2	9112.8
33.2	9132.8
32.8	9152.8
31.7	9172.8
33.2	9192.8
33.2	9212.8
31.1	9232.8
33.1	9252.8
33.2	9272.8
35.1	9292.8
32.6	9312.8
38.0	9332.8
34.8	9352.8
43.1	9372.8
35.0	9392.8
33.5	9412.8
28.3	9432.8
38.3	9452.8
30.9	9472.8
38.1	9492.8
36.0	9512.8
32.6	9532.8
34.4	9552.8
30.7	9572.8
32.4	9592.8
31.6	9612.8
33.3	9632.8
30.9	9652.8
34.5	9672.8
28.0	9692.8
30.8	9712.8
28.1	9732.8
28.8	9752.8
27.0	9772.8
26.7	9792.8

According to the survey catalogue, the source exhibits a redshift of 0.257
